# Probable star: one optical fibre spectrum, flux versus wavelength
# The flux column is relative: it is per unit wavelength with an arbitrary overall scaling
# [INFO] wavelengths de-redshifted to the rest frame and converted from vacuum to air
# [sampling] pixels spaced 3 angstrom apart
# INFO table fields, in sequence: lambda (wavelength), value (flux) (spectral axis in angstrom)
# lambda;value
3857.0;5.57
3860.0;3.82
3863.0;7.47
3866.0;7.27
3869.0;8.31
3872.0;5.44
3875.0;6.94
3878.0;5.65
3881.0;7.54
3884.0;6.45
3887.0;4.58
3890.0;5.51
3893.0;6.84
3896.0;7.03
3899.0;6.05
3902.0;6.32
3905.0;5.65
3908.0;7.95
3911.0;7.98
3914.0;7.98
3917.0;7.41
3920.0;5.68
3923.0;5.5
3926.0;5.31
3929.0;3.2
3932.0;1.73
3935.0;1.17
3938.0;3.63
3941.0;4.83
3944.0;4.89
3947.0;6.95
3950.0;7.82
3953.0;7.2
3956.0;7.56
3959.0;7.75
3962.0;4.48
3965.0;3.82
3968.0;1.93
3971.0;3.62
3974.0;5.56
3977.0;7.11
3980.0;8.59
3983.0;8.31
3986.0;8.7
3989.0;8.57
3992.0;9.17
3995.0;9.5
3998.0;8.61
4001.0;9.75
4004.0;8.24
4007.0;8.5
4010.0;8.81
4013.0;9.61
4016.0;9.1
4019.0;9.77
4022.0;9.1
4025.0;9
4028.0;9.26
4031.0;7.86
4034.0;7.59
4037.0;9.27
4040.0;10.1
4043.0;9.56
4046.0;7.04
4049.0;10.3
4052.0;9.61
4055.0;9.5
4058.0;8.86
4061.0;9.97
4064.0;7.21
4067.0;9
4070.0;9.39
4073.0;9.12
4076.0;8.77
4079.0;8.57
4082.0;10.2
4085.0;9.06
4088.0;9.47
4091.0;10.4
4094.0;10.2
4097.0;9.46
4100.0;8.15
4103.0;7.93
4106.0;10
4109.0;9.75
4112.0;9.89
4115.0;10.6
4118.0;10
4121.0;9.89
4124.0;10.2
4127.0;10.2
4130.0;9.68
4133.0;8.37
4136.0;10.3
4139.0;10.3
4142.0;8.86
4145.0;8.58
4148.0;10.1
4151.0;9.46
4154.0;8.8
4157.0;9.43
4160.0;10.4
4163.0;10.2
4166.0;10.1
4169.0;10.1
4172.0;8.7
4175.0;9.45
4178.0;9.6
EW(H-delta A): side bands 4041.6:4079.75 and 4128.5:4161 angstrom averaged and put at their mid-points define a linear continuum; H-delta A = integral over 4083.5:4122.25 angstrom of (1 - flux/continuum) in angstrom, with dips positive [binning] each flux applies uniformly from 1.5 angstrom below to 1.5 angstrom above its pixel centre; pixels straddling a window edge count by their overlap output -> -1.5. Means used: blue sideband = 9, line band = 9.6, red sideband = 9.47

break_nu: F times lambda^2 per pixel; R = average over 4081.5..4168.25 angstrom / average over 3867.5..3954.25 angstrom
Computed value 1.82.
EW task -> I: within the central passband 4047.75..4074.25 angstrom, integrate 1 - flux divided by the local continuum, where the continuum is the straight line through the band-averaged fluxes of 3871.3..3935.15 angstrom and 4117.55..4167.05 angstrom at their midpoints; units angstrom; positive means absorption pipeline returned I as -2.6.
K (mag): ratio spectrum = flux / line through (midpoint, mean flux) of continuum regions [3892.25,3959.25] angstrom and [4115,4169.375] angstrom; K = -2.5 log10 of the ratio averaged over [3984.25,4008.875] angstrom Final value -0.24 mag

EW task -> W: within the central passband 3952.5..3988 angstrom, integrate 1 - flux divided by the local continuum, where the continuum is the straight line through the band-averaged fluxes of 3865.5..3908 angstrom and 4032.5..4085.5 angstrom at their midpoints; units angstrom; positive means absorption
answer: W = 6.9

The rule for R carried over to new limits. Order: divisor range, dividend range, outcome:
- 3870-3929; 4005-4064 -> 1.53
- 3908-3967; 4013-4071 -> 1.72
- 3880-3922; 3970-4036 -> 1.34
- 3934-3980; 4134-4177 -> 1.97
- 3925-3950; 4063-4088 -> 2.31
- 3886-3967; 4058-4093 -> 1.73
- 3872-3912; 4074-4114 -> 1.61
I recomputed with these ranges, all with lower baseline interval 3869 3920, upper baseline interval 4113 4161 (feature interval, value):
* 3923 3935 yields 6.20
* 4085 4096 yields -0.92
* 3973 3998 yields -1.58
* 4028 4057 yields -1.71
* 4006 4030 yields -2.79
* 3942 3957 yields 1.07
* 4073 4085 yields -0.27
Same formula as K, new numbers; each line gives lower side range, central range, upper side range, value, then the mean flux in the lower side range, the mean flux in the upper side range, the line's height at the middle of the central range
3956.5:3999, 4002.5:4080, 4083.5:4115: -0.098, 6.83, 9.49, 8.22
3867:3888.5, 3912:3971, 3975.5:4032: 0.417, 6.44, 8.83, 7.65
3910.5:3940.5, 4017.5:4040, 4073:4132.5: -0.175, 4.85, 9.57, 7.6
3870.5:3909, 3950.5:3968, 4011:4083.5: 0.259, 6.28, 9.07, 7.51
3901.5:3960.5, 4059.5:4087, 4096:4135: -0.041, 5.82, 9.56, 8.7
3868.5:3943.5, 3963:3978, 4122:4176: 0.491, 5.74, 9.63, 6.77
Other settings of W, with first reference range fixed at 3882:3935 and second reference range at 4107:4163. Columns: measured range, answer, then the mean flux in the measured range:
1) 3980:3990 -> -1.9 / 8.53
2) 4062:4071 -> 0.0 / 8.57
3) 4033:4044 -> -1.5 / 9.18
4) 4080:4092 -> -1.1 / 9.71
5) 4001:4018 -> -3.1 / 8.96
